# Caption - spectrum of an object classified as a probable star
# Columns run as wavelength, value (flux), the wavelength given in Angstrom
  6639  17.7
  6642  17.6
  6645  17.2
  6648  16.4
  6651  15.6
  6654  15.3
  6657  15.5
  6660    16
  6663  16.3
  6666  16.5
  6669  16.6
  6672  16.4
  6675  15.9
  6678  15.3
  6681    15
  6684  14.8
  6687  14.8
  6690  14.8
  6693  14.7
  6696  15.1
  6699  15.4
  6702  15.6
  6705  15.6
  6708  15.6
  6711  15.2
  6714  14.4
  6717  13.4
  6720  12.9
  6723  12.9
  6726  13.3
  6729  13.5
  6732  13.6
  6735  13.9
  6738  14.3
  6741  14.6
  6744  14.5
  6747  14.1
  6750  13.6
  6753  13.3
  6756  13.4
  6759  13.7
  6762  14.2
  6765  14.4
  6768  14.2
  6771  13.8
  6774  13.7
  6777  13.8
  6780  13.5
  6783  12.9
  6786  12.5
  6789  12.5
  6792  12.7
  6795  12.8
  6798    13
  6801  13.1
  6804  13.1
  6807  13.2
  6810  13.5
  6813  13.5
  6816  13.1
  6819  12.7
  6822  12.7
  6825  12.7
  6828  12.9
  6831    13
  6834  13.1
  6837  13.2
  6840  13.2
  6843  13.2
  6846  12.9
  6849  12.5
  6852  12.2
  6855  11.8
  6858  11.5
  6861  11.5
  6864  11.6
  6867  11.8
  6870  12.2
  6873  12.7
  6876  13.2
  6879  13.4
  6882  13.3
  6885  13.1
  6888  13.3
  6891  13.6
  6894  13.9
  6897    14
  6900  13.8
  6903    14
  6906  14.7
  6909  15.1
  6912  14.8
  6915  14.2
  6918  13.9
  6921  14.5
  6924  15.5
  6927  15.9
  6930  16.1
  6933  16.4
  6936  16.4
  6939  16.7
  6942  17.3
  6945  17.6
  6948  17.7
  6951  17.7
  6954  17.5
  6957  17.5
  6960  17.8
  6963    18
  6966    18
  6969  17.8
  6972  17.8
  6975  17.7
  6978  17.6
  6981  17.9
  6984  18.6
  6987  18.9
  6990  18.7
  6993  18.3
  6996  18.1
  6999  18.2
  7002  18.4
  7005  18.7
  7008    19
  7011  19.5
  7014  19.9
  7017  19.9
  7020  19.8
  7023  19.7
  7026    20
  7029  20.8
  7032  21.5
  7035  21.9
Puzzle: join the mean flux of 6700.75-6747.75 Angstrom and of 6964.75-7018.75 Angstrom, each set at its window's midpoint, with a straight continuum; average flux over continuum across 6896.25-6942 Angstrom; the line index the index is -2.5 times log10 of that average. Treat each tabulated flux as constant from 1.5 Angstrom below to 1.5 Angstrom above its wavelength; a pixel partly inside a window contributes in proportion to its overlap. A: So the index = 0.15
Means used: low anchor 14.2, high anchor 18.5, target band 15.2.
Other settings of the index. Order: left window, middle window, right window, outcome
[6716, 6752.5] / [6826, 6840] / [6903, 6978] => 0.154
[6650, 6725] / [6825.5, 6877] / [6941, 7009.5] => 0.321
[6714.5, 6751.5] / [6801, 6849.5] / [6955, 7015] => 0.180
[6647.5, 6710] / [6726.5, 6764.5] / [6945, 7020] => 0.165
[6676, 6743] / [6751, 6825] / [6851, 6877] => -0.004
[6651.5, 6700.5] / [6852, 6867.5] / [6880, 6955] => 0.292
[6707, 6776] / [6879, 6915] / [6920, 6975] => 0.168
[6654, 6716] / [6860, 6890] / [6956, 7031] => 0.350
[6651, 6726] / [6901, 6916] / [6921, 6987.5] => 0.164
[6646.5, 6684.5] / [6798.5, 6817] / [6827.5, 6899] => 0.033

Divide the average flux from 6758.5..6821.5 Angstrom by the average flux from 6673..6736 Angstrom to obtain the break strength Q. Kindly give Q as 0.9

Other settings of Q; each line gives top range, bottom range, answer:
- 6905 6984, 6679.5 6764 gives 1.17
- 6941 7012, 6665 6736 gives 1.22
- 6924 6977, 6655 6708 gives 1.11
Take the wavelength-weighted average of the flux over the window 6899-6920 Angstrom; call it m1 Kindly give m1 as 14.4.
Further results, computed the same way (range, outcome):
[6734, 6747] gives 14.3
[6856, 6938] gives 13.9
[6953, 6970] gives 17.8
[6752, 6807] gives 13.4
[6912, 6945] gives 15.7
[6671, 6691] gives 15.3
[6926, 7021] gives 18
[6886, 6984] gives 16.1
